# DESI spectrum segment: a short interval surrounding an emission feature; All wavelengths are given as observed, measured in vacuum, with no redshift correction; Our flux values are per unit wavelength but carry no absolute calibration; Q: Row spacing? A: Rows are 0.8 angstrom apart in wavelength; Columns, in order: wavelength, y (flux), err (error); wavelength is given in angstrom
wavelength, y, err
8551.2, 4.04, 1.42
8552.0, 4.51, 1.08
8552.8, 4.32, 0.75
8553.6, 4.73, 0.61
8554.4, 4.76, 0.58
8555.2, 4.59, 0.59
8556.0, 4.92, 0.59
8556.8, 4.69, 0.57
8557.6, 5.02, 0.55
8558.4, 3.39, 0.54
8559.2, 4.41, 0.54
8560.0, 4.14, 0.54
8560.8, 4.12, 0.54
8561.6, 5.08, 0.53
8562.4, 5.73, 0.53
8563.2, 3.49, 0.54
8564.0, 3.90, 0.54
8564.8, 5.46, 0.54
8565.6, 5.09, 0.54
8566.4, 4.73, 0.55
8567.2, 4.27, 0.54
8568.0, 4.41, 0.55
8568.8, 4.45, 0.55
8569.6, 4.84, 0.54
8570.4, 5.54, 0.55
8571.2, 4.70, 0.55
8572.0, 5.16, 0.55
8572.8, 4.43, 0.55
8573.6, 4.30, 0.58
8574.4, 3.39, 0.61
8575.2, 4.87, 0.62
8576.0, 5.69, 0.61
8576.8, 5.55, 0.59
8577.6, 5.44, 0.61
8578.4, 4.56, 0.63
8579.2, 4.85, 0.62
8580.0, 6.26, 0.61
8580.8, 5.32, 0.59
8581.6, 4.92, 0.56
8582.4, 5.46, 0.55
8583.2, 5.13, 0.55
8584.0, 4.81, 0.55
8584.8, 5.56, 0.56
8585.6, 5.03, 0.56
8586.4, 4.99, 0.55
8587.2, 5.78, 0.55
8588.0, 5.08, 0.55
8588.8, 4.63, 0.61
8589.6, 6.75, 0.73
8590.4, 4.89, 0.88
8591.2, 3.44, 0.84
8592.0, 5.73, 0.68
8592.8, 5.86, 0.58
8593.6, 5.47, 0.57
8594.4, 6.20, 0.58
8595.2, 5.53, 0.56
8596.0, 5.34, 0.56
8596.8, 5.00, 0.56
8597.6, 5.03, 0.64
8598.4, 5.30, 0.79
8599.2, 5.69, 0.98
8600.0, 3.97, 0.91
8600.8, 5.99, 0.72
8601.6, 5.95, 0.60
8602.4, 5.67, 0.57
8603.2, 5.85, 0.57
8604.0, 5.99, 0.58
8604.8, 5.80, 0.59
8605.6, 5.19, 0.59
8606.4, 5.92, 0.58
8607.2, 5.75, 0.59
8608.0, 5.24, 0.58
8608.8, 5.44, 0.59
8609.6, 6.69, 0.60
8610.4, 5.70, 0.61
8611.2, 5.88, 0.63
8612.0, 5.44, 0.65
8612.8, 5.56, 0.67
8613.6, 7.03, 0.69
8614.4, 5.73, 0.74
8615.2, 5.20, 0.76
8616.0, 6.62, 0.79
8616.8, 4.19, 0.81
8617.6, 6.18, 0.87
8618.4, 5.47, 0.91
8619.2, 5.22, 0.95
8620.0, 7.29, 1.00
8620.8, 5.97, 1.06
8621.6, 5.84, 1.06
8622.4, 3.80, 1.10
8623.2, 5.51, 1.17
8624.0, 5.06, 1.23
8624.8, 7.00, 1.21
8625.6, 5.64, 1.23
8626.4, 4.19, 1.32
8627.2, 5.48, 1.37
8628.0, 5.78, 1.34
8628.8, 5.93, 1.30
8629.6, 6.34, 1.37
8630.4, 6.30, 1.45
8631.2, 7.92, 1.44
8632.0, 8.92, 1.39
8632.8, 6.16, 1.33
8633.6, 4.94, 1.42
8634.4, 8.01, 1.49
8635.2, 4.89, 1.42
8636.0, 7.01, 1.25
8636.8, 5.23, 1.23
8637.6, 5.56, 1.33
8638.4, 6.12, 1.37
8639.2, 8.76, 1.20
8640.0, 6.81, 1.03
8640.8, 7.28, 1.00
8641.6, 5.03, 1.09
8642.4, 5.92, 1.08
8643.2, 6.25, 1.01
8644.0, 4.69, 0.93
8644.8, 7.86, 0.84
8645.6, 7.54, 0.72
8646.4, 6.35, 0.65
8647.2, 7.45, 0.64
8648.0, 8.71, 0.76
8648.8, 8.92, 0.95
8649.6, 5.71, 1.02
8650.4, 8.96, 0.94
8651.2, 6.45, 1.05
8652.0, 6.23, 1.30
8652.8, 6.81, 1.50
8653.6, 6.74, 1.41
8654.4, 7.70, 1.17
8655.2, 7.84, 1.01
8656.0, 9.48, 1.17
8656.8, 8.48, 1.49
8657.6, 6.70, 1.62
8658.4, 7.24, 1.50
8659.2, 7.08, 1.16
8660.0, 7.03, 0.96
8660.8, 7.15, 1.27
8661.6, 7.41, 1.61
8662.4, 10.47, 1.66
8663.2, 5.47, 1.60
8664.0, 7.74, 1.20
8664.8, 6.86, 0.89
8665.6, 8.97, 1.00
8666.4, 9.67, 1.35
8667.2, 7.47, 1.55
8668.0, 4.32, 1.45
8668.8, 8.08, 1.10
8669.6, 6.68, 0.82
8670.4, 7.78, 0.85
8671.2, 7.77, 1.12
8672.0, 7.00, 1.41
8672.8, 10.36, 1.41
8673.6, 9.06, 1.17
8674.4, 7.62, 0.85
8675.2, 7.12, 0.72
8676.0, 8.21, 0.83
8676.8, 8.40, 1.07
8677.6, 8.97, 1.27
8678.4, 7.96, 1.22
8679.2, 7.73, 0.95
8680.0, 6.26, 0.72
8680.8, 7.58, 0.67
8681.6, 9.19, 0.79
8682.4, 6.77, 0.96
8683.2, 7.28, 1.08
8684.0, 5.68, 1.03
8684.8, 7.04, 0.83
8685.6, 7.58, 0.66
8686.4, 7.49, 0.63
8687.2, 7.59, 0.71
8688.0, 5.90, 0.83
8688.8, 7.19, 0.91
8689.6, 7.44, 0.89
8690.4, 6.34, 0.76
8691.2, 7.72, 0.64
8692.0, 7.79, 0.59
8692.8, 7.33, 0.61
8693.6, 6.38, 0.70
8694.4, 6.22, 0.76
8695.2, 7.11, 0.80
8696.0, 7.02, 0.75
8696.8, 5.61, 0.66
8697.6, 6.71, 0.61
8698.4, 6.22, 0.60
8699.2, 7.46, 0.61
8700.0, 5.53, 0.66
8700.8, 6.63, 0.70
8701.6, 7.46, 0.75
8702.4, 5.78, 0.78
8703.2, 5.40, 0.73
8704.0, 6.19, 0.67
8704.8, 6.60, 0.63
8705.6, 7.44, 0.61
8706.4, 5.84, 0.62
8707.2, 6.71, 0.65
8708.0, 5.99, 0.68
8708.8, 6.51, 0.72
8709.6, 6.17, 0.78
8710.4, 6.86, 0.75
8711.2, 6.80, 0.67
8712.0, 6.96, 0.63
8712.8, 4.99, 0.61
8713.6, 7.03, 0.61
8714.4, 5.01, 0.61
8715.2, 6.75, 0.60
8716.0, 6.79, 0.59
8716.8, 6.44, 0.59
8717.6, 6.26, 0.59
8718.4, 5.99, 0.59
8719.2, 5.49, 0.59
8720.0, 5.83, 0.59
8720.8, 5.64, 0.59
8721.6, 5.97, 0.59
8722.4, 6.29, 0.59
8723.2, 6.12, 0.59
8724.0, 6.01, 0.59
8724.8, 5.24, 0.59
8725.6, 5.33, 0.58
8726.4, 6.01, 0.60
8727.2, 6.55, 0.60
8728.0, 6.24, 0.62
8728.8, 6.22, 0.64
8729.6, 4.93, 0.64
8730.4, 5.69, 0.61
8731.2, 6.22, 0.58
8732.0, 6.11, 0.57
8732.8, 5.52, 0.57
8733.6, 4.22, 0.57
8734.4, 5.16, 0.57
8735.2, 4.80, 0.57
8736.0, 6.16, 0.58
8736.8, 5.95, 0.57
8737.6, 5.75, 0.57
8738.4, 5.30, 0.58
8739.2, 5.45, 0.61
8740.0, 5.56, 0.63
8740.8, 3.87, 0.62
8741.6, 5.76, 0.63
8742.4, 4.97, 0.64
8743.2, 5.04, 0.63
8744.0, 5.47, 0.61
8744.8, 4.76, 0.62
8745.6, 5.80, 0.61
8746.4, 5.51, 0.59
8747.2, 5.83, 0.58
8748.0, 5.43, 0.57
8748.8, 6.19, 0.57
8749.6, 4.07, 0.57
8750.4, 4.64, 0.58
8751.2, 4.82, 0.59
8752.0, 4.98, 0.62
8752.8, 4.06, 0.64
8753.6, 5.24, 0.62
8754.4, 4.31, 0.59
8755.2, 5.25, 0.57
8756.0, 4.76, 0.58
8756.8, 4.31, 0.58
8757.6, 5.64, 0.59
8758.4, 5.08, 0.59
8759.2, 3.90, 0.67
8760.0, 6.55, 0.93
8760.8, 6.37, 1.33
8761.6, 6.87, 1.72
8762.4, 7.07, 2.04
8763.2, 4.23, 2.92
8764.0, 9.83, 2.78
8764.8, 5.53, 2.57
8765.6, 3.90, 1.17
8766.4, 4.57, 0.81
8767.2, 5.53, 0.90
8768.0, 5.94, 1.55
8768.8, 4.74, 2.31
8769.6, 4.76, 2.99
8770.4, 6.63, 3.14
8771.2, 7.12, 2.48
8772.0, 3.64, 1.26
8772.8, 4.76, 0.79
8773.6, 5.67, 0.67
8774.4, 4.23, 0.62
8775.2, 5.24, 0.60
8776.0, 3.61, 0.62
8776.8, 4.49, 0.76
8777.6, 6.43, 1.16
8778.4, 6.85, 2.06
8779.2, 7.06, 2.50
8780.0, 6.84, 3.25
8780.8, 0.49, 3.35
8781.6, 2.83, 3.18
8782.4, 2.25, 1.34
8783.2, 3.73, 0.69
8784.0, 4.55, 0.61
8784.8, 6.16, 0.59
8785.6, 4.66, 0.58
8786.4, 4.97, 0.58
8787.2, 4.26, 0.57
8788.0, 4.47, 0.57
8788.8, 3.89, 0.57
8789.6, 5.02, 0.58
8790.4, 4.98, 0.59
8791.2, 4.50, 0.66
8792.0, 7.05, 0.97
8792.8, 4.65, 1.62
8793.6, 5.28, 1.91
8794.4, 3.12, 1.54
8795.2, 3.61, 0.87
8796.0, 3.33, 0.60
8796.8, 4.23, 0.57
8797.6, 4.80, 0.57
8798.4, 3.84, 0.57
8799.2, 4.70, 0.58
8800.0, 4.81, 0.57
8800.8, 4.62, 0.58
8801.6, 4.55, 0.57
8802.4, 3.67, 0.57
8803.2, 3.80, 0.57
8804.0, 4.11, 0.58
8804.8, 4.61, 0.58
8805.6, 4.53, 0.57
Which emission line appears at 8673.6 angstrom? Mg II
